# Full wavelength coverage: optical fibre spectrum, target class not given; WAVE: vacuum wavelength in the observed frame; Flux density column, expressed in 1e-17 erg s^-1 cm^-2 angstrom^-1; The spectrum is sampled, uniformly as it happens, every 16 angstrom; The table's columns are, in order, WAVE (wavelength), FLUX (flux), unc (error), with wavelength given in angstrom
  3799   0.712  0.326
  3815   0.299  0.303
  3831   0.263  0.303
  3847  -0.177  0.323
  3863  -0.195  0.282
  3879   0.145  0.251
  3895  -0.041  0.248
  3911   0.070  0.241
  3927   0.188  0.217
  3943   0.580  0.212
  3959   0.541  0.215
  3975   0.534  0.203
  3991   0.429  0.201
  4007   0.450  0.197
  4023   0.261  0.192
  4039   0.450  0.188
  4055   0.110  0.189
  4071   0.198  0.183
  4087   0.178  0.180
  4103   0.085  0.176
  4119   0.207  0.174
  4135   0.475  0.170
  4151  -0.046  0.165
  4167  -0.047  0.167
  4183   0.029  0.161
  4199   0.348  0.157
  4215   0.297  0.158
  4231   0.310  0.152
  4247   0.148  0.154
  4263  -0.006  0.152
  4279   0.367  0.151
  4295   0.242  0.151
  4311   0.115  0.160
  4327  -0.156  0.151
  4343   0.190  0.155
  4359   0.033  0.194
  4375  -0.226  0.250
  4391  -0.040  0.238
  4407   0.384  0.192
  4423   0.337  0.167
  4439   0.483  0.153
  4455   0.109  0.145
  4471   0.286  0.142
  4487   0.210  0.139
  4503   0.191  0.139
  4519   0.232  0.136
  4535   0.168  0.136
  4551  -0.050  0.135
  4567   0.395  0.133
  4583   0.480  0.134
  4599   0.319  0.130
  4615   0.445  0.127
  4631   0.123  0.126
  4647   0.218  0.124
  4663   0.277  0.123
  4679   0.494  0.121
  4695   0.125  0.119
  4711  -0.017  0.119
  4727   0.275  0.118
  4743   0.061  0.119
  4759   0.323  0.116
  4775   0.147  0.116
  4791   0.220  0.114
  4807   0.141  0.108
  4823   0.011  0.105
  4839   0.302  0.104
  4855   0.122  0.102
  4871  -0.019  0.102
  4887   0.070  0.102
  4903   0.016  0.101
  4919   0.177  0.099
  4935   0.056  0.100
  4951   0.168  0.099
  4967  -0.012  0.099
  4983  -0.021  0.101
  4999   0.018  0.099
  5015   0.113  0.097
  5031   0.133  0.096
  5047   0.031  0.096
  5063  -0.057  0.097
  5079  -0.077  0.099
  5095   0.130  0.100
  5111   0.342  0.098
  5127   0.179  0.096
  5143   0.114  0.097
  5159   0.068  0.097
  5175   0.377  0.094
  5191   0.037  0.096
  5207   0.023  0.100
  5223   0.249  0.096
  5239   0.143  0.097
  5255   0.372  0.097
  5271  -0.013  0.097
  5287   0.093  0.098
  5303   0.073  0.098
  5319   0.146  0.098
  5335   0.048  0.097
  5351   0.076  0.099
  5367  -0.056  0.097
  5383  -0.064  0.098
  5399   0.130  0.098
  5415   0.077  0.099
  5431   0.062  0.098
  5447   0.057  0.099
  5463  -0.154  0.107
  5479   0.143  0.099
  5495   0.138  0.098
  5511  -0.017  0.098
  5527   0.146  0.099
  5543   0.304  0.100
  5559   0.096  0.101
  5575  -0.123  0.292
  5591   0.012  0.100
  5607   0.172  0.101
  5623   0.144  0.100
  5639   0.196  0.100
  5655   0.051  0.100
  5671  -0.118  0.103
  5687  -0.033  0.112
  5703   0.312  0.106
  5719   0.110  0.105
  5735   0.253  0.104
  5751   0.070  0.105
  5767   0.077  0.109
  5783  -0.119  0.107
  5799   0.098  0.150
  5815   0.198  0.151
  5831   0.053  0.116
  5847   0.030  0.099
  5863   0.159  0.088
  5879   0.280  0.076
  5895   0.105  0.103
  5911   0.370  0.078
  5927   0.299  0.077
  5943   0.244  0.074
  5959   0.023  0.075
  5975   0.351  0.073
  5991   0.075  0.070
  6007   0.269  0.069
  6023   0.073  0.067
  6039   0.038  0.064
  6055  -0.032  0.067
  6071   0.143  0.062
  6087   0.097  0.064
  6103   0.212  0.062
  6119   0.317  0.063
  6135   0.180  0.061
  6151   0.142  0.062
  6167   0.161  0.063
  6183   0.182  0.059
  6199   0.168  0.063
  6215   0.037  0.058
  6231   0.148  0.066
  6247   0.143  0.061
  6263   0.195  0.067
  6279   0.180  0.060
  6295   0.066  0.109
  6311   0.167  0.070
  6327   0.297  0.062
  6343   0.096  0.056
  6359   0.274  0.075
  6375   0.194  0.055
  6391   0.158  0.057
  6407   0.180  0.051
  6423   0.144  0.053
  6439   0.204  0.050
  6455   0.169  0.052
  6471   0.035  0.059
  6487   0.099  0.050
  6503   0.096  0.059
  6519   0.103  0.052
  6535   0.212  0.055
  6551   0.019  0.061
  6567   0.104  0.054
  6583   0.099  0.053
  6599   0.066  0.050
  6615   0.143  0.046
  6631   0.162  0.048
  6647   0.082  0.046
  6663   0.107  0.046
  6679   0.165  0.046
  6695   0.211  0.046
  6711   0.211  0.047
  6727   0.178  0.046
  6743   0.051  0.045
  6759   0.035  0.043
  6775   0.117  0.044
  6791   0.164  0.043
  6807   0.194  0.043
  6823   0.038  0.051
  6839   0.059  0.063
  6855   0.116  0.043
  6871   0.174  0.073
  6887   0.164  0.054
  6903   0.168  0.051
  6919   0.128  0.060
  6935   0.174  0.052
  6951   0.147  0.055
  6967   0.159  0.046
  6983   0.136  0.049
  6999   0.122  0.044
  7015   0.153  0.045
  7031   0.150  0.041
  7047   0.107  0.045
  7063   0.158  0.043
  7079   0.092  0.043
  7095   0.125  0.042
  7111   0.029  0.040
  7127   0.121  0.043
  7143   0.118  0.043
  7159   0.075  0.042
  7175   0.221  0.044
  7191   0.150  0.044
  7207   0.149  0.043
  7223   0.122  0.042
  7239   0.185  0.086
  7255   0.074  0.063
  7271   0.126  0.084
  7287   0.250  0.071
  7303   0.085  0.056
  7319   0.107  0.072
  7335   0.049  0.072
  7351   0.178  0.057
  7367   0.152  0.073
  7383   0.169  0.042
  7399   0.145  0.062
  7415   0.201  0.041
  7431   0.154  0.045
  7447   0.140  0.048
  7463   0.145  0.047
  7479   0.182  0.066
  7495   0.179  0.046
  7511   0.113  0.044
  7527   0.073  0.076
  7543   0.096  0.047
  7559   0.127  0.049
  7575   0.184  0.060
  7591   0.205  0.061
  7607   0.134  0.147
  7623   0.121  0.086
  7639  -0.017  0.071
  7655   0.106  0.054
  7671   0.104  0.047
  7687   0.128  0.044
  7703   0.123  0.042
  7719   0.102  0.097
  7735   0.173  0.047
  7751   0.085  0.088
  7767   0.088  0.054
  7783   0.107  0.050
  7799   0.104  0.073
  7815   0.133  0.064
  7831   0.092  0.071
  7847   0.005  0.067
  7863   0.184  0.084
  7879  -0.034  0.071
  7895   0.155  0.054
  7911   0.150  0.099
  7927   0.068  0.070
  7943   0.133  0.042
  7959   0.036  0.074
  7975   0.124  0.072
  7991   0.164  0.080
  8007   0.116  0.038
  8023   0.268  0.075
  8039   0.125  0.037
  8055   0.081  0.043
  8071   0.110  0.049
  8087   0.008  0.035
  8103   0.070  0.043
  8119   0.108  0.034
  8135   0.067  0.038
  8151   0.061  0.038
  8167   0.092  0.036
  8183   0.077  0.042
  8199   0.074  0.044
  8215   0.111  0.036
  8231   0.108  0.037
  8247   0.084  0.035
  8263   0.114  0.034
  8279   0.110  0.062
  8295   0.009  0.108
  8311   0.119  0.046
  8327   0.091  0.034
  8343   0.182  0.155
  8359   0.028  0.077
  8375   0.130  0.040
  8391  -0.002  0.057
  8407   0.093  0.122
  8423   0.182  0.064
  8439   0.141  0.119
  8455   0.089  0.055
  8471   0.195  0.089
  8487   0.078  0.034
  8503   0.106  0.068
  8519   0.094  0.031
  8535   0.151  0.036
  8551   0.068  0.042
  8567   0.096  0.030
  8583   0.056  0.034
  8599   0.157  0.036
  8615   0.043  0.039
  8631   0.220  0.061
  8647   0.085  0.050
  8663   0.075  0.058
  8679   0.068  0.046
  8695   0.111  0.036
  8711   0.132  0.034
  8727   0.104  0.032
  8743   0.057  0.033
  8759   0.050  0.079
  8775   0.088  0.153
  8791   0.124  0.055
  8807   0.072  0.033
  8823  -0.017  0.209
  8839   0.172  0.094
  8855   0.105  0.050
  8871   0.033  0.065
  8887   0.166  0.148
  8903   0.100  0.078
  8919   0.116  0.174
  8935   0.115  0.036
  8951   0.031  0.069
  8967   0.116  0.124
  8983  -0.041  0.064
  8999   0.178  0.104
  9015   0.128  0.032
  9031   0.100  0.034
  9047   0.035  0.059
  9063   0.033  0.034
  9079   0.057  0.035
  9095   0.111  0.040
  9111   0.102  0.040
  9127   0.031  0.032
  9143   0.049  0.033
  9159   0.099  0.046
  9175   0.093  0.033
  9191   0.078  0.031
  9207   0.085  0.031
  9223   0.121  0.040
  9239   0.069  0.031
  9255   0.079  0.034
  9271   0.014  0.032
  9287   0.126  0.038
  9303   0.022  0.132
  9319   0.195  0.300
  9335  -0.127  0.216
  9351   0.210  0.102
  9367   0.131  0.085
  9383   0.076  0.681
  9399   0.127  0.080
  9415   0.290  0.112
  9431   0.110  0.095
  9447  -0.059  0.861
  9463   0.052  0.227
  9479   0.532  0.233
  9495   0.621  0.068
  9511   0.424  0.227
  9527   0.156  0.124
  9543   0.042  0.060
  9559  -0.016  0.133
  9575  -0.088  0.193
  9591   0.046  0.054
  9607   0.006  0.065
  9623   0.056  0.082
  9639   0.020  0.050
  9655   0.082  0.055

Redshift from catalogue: 1.54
